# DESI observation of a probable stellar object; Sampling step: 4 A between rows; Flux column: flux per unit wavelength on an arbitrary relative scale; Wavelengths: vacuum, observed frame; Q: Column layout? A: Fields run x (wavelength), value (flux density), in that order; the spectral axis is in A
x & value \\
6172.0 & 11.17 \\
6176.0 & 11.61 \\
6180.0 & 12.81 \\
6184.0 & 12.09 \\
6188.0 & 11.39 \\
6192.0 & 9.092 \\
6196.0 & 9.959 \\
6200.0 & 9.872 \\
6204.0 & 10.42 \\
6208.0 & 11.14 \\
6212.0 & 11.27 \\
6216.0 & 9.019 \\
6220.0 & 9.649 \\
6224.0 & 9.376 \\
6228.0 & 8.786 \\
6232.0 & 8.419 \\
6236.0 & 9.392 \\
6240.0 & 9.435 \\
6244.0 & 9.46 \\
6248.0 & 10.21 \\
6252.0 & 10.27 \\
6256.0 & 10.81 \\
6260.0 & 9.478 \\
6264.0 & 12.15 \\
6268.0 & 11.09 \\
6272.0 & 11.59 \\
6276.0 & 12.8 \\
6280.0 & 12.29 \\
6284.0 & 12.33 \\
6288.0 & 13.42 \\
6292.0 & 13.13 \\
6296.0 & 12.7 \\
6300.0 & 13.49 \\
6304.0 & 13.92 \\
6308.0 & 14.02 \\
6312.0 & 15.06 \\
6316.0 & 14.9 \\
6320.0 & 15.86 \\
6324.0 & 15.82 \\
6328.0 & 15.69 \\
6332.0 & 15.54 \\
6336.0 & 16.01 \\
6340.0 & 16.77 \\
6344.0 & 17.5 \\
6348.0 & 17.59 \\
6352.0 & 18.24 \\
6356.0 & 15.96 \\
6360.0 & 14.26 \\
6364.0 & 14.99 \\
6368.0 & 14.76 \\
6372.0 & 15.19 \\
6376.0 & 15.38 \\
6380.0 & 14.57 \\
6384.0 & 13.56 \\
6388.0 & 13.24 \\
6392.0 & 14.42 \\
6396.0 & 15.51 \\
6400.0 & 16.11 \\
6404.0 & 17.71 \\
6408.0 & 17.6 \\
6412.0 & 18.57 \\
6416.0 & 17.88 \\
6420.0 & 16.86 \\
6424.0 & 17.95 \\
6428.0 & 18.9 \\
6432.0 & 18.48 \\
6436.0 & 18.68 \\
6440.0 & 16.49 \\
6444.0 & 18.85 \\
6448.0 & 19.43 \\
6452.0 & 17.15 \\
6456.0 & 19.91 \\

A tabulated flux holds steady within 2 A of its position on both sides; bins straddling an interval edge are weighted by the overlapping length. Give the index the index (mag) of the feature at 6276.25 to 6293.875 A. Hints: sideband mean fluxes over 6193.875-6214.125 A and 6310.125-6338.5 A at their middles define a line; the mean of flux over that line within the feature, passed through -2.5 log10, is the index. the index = 0.092 mag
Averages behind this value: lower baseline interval 10.5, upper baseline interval 15.6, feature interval 12.8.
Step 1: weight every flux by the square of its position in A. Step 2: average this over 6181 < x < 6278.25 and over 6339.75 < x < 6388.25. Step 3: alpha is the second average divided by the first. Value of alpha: 1.57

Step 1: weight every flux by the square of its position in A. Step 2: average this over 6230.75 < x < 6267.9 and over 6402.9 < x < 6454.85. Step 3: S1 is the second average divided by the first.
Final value 1.9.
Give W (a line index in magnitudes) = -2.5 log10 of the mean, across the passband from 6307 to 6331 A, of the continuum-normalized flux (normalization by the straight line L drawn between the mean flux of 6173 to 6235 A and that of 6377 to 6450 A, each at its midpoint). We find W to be -0.100 mag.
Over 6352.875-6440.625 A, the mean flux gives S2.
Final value 16.3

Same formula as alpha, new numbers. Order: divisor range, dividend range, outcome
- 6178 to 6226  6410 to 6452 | 1.86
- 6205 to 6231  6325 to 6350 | 1.74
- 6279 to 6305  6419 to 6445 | 1.45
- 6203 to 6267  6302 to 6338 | 1.57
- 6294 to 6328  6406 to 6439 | 1.29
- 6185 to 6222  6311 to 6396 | 1.59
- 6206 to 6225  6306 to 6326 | 1.54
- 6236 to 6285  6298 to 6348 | 1.45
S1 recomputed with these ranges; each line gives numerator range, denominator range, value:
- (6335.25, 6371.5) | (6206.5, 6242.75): 1.76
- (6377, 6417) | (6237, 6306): 1.42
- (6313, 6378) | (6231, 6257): 1.69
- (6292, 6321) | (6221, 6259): 1.51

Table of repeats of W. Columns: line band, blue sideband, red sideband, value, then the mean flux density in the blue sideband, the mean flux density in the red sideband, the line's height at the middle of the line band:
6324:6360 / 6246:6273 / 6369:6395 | -0.24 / 10.8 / 14.5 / 13.2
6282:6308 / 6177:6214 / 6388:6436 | 0.05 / 10.9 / 17.2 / 13.8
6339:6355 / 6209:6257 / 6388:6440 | -0.21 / 9.68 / 17.2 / 14.4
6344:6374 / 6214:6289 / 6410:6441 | -0.06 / 10.5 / 18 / 15.1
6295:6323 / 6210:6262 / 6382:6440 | -0.14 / 9.66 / 16.8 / 12.6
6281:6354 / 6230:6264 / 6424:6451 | -0.16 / 9.83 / 18.4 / 13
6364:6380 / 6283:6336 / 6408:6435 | 0.10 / 14.4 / 18.1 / 16.5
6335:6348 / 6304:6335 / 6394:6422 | -0.08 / 15.2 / 17.2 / 15.7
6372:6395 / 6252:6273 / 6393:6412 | 0.12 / 10.9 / 16.8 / 16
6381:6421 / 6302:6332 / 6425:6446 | 0.08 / 15.1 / 18.3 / 17.3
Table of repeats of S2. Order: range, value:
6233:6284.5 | 10.8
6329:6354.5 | 16.9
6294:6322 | 14.3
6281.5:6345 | 14.7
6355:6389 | 14.7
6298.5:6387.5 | 15.4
